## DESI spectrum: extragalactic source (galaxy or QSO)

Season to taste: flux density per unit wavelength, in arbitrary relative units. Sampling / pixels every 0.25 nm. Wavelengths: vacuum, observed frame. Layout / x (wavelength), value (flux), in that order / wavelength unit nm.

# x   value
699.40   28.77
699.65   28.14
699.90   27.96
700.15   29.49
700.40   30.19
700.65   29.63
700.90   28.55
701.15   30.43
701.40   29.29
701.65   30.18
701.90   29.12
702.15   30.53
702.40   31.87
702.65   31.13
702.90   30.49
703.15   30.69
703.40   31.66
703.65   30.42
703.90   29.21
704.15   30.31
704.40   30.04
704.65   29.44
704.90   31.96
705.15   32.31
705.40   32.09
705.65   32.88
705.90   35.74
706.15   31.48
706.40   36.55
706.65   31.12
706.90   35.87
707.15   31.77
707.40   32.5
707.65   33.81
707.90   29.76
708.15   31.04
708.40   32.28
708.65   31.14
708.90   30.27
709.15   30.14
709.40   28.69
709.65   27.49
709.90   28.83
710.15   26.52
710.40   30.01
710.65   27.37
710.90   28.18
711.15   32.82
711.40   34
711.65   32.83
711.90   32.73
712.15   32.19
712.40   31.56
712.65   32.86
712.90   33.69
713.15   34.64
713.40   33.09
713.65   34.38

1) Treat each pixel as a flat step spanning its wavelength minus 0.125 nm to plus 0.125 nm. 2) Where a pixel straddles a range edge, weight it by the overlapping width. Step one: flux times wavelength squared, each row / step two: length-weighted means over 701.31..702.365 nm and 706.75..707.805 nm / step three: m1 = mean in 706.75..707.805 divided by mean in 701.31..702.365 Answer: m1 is 1.13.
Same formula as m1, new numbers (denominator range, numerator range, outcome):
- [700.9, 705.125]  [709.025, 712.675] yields 1.02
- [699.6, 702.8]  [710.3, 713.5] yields 1.11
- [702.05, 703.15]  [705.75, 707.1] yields 1.11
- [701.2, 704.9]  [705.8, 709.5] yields 1.07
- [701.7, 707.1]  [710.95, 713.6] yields 1.06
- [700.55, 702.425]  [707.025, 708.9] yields 1.08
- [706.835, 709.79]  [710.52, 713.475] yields 1.04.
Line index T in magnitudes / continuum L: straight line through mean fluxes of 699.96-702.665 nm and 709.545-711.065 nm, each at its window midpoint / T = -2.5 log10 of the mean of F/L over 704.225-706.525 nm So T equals -0.12 mag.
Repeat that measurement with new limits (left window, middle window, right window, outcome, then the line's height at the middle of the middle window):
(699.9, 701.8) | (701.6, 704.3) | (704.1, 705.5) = -0.01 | 30.3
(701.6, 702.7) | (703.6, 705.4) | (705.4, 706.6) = 0.06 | 32.5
